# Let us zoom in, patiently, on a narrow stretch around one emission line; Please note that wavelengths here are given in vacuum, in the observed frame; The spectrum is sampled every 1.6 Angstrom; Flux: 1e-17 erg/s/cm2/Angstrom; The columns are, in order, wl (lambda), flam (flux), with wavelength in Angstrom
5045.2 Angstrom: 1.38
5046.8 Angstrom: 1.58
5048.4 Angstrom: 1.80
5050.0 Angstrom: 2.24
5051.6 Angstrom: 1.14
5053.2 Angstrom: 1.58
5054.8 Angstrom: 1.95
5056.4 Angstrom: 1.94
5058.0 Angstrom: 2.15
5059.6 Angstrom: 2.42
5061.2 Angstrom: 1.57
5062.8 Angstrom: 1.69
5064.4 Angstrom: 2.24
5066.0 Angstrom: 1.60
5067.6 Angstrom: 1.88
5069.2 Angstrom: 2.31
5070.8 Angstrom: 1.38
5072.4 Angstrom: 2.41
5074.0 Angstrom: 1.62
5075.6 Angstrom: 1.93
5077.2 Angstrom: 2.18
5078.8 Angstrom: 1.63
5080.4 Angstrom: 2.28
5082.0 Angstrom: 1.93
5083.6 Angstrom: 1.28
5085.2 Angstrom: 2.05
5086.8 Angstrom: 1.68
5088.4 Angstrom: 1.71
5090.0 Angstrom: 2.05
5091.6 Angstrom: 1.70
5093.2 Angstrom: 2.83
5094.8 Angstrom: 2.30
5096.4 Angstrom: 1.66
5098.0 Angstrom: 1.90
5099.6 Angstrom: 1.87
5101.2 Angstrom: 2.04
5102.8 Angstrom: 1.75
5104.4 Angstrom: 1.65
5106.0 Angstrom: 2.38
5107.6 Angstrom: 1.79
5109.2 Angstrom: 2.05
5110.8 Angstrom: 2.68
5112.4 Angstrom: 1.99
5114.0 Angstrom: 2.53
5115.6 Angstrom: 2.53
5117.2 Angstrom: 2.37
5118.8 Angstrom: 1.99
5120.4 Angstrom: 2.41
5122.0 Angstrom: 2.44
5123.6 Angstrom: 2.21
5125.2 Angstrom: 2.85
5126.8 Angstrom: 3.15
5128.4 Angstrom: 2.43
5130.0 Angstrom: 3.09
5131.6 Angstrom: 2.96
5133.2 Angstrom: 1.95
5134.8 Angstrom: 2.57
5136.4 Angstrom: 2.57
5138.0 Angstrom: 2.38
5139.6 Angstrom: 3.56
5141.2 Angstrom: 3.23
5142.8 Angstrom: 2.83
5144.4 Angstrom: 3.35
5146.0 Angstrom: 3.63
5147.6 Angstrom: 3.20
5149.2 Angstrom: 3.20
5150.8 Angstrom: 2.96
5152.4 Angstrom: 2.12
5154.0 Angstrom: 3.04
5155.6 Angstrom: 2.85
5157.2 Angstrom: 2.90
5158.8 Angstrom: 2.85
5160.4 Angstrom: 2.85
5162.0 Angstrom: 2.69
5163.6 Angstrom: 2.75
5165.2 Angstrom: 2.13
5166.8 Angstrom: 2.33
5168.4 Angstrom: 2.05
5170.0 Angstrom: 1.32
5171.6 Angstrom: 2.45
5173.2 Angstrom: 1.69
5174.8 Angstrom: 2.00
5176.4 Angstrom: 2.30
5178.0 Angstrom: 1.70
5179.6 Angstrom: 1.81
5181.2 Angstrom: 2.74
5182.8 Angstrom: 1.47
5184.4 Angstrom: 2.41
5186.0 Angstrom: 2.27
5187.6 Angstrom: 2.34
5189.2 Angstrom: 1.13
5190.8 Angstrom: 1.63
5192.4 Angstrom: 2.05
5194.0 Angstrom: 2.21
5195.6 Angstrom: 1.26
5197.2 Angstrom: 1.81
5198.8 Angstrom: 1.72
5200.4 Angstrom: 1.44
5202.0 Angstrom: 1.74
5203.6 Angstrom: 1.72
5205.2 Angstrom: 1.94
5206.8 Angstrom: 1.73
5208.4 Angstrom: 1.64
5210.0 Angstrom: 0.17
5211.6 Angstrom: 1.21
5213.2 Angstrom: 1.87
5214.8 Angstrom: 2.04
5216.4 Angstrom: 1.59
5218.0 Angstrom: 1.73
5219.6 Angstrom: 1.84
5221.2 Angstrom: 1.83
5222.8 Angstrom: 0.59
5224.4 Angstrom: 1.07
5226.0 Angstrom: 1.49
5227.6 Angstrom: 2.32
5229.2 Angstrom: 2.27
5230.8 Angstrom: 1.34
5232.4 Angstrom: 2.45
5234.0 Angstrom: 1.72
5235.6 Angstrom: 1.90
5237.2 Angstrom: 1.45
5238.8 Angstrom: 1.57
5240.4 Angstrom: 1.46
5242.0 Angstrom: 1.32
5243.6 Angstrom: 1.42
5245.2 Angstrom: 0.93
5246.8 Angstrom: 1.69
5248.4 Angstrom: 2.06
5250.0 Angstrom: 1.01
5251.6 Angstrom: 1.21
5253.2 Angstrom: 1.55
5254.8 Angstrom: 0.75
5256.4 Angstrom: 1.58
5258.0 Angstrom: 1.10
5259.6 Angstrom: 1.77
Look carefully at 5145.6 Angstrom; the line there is C IV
